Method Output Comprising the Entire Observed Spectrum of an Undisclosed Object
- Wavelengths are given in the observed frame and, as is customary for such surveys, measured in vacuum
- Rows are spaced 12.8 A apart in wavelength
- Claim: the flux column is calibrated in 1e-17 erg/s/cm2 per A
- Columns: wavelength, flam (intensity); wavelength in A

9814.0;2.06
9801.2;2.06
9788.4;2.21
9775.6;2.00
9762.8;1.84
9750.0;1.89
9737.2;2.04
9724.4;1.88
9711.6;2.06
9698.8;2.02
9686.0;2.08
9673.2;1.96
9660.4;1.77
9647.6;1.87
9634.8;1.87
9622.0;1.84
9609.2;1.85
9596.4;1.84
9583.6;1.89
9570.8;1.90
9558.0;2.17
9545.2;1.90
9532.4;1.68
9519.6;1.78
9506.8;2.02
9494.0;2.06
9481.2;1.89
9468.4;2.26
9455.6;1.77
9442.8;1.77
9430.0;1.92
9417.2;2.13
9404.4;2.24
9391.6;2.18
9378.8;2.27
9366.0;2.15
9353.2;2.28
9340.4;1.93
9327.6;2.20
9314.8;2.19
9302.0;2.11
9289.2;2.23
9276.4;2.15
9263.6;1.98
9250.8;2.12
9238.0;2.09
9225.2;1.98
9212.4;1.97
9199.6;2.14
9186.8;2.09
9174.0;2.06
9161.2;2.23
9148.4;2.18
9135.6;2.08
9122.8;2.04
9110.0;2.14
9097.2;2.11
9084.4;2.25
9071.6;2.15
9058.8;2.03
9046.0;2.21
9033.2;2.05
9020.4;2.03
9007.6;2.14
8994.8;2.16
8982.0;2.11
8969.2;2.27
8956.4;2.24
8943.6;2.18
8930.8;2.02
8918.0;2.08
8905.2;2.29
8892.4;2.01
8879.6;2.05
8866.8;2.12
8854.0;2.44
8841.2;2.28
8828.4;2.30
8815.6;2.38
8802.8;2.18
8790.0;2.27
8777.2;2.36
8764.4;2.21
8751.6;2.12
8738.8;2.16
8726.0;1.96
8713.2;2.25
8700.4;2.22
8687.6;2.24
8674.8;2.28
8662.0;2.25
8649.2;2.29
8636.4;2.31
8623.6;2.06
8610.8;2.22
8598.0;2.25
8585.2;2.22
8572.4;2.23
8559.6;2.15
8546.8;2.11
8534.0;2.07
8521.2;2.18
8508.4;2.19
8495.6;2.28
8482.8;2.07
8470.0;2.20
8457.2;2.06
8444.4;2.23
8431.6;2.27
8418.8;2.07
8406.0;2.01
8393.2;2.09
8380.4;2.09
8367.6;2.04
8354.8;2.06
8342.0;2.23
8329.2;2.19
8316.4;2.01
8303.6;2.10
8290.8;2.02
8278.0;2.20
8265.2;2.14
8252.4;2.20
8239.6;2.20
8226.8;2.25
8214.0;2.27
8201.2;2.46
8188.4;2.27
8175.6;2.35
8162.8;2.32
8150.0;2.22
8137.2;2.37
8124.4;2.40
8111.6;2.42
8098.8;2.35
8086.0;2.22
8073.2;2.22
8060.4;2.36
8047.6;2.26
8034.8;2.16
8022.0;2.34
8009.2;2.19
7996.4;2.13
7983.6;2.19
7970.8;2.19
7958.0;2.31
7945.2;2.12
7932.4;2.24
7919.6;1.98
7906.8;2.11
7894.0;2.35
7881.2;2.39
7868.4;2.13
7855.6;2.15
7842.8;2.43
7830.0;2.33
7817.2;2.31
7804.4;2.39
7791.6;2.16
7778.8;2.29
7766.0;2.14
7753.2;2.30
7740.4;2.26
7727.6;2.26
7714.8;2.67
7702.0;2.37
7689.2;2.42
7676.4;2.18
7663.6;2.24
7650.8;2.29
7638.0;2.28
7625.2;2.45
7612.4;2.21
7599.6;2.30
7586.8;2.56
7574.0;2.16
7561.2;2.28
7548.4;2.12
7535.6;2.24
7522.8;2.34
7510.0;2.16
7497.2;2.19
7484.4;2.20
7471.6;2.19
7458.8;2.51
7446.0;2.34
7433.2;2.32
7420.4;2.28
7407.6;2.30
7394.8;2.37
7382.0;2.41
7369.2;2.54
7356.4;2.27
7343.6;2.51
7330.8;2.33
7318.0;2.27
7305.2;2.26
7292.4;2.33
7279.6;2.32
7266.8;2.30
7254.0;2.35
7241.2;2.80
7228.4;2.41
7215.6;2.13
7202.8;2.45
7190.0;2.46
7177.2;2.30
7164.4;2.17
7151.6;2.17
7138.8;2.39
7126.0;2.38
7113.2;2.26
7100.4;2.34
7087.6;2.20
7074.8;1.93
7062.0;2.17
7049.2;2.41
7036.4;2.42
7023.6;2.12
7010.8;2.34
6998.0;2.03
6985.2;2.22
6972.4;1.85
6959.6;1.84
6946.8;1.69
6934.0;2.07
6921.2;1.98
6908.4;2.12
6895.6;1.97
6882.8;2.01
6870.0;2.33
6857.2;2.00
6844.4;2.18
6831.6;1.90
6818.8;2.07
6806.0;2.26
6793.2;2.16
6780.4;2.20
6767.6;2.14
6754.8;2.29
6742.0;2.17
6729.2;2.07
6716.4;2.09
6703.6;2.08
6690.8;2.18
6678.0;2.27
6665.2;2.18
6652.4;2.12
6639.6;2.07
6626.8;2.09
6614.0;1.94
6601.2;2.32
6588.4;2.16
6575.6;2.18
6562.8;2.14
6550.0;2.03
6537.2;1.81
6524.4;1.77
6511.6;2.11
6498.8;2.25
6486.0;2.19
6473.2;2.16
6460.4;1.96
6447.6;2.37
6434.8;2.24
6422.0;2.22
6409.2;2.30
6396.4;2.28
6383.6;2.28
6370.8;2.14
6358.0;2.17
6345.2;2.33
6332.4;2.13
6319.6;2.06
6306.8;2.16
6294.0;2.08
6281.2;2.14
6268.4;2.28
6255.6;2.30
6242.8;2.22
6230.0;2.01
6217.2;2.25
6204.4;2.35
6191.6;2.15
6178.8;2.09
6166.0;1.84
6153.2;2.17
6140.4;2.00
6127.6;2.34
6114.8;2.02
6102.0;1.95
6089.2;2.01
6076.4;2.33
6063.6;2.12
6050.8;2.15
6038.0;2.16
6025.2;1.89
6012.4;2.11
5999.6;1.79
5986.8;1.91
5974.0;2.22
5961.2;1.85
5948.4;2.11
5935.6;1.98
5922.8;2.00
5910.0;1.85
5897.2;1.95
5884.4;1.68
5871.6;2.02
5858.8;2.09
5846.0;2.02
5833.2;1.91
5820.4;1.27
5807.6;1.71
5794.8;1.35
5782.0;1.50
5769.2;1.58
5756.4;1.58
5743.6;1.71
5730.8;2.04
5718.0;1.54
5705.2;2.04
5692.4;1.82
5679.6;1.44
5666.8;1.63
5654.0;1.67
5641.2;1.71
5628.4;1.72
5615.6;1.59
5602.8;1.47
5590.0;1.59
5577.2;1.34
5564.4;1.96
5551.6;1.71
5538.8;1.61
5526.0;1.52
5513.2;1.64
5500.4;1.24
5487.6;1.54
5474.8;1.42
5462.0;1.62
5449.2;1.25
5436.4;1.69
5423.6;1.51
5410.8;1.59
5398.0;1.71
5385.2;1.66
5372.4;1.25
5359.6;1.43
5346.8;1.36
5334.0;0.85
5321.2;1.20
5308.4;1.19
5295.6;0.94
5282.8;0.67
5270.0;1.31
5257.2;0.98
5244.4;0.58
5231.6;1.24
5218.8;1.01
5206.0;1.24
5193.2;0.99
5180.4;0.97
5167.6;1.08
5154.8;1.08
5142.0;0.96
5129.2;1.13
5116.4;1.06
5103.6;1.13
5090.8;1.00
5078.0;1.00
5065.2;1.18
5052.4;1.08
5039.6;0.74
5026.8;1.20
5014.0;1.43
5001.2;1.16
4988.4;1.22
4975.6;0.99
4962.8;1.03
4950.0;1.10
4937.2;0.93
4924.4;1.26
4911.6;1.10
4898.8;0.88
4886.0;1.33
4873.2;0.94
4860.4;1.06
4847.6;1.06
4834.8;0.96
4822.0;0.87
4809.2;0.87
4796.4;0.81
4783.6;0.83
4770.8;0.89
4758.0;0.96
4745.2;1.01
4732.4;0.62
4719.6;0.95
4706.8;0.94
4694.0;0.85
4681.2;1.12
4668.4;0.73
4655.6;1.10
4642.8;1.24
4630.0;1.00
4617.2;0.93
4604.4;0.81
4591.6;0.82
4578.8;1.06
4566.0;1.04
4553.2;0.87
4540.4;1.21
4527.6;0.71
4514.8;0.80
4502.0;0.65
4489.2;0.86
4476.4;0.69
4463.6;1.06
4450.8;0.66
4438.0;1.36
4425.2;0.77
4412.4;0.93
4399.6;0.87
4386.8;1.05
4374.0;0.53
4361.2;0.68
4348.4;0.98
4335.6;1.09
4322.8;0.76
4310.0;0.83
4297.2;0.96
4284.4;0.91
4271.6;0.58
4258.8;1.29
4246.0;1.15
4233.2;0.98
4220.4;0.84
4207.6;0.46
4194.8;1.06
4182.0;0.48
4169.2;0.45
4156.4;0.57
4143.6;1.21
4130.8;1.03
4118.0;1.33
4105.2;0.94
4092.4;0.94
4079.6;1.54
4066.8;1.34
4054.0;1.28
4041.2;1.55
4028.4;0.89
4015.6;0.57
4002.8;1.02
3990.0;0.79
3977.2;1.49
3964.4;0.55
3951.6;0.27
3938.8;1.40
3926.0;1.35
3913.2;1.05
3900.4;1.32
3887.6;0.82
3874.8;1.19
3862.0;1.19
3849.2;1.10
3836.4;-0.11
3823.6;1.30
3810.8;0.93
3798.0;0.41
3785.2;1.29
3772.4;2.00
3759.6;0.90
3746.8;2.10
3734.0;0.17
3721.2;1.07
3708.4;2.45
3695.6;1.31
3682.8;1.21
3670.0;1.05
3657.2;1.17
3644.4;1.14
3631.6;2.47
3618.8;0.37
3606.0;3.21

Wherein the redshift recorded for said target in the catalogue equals 0.34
